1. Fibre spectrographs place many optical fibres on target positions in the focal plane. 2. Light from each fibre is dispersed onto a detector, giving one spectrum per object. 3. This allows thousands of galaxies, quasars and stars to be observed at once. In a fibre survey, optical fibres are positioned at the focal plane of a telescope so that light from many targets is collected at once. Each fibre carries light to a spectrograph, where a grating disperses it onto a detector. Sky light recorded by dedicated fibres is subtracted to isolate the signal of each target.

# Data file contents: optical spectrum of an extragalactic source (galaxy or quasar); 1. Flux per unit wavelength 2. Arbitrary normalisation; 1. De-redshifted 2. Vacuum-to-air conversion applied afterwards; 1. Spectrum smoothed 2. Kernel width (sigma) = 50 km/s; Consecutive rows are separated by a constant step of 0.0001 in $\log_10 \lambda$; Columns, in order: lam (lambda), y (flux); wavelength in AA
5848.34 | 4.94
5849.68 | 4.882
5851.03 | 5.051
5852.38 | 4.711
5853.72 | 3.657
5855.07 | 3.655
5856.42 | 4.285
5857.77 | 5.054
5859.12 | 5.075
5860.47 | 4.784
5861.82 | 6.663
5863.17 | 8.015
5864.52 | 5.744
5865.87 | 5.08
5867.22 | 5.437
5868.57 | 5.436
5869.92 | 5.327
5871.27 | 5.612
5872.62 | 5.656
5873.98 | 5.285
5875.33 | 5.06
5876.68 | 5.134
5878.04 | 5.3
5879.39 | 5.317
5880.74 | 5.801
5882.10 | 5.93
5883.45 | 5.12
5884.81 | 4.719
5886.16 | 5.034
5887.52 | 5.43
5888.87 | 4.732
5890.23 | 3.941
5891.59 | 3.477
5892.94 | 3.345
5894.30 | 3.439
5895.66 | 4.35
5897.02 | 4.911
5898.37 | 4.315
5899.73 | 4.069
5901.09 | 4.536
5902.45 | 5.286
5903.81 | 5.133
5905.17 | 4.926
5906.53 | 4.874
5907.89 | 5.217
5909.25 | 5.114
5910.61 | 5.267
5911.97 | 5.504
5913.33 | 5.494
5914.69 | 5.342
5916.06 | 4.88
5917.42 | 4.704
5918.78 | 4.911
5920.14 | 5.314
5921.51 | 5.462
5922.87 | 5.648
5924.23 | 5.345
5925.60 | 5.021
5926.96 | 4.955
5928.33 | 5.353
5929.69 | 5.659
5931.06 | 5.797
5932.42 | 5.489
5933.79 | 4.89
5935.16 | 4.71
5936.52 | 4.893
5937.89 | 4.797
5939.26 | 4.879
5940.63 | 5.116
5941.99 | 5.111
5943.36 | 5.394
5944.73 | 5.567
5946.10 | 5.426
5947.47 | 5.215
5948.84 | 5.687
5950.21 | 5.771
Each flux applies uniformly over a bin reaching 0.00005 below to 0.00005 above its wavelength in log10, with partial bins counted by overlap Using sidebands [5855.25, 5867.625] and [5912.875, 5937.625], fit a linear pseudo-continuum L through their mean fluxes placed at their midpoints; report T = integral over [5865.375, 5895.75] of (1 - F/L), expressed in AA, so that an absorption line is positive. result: 2.5 AA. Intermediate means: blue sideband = 5.5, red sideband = 5.21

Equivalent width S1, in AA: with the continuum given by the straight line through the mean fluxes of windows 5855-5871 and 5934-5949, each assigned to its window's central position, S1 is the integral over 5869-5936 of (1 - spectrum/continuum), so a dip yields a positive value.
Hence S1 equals 3.37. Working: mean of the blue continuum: 5.45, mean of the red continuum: 5.14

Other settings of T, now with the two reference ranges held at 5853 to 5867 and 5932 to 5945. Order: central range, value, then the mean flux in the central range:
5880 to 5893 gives 0.8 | 4.82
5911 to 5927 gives -0.4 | 5.23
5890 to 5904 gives 2.5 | 4.23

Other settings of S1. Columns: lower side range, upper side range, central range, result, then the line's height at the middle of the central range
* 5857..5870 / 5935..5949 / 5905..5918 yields 0.5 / 5.36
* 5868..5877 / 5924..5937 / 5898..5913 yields 0.9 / 5.28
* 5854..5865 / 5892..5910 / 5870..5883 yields -1.1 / 5.02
